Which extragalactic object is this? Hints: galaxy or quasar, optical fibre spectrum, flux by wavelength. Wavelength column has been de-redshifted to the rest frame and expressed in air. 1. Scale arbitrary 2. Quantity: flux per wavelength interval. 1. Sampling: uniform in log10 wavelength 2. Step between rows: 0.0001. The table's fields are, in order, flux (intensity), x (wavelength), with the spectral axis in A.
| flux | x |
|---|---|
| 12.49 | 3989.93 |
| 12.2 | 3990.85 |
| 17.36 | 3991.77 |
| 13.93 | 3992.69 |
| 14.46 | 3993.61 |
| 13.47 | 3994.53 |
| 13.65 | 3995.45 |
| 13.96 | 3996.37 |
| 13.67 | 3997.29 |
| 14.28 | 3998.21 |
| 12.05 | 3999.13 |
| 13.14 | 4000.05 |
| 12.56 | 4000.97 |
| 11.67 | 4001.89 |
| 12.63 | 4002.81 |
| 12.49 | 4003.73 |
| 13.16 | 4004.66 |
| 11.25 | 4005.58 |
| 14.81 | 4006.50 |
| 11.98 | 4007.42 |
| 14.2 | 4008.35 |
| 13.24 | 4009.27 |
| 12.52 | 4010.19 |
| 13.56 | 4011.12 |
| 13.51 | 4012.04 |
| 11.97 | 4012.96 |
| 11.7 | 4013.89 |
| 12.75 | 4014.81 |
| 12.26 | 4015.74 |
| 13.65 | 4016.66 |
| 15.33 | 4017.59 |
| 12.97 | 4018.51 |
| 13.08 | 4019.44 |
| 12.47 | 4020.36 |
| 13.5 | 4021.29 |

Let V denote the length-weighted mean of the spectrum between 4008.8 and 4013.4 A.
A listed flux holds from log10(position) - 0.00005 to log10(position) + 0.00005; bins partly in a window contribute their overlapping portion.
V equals 13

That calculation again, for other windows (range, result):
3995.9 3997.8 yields 13.8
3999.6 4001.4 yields 12.9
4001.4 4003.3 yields 12.2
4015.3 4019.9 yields 13.5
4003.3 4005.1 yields 12.8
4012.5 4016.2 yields 12.2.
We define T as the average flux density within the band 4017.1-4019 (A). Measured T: 14.1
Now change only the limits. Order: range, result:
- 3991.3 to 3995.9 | 14.6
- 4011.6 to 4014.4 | 12.4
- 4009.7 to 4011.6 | 13.1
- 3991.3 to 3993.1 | 15.7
